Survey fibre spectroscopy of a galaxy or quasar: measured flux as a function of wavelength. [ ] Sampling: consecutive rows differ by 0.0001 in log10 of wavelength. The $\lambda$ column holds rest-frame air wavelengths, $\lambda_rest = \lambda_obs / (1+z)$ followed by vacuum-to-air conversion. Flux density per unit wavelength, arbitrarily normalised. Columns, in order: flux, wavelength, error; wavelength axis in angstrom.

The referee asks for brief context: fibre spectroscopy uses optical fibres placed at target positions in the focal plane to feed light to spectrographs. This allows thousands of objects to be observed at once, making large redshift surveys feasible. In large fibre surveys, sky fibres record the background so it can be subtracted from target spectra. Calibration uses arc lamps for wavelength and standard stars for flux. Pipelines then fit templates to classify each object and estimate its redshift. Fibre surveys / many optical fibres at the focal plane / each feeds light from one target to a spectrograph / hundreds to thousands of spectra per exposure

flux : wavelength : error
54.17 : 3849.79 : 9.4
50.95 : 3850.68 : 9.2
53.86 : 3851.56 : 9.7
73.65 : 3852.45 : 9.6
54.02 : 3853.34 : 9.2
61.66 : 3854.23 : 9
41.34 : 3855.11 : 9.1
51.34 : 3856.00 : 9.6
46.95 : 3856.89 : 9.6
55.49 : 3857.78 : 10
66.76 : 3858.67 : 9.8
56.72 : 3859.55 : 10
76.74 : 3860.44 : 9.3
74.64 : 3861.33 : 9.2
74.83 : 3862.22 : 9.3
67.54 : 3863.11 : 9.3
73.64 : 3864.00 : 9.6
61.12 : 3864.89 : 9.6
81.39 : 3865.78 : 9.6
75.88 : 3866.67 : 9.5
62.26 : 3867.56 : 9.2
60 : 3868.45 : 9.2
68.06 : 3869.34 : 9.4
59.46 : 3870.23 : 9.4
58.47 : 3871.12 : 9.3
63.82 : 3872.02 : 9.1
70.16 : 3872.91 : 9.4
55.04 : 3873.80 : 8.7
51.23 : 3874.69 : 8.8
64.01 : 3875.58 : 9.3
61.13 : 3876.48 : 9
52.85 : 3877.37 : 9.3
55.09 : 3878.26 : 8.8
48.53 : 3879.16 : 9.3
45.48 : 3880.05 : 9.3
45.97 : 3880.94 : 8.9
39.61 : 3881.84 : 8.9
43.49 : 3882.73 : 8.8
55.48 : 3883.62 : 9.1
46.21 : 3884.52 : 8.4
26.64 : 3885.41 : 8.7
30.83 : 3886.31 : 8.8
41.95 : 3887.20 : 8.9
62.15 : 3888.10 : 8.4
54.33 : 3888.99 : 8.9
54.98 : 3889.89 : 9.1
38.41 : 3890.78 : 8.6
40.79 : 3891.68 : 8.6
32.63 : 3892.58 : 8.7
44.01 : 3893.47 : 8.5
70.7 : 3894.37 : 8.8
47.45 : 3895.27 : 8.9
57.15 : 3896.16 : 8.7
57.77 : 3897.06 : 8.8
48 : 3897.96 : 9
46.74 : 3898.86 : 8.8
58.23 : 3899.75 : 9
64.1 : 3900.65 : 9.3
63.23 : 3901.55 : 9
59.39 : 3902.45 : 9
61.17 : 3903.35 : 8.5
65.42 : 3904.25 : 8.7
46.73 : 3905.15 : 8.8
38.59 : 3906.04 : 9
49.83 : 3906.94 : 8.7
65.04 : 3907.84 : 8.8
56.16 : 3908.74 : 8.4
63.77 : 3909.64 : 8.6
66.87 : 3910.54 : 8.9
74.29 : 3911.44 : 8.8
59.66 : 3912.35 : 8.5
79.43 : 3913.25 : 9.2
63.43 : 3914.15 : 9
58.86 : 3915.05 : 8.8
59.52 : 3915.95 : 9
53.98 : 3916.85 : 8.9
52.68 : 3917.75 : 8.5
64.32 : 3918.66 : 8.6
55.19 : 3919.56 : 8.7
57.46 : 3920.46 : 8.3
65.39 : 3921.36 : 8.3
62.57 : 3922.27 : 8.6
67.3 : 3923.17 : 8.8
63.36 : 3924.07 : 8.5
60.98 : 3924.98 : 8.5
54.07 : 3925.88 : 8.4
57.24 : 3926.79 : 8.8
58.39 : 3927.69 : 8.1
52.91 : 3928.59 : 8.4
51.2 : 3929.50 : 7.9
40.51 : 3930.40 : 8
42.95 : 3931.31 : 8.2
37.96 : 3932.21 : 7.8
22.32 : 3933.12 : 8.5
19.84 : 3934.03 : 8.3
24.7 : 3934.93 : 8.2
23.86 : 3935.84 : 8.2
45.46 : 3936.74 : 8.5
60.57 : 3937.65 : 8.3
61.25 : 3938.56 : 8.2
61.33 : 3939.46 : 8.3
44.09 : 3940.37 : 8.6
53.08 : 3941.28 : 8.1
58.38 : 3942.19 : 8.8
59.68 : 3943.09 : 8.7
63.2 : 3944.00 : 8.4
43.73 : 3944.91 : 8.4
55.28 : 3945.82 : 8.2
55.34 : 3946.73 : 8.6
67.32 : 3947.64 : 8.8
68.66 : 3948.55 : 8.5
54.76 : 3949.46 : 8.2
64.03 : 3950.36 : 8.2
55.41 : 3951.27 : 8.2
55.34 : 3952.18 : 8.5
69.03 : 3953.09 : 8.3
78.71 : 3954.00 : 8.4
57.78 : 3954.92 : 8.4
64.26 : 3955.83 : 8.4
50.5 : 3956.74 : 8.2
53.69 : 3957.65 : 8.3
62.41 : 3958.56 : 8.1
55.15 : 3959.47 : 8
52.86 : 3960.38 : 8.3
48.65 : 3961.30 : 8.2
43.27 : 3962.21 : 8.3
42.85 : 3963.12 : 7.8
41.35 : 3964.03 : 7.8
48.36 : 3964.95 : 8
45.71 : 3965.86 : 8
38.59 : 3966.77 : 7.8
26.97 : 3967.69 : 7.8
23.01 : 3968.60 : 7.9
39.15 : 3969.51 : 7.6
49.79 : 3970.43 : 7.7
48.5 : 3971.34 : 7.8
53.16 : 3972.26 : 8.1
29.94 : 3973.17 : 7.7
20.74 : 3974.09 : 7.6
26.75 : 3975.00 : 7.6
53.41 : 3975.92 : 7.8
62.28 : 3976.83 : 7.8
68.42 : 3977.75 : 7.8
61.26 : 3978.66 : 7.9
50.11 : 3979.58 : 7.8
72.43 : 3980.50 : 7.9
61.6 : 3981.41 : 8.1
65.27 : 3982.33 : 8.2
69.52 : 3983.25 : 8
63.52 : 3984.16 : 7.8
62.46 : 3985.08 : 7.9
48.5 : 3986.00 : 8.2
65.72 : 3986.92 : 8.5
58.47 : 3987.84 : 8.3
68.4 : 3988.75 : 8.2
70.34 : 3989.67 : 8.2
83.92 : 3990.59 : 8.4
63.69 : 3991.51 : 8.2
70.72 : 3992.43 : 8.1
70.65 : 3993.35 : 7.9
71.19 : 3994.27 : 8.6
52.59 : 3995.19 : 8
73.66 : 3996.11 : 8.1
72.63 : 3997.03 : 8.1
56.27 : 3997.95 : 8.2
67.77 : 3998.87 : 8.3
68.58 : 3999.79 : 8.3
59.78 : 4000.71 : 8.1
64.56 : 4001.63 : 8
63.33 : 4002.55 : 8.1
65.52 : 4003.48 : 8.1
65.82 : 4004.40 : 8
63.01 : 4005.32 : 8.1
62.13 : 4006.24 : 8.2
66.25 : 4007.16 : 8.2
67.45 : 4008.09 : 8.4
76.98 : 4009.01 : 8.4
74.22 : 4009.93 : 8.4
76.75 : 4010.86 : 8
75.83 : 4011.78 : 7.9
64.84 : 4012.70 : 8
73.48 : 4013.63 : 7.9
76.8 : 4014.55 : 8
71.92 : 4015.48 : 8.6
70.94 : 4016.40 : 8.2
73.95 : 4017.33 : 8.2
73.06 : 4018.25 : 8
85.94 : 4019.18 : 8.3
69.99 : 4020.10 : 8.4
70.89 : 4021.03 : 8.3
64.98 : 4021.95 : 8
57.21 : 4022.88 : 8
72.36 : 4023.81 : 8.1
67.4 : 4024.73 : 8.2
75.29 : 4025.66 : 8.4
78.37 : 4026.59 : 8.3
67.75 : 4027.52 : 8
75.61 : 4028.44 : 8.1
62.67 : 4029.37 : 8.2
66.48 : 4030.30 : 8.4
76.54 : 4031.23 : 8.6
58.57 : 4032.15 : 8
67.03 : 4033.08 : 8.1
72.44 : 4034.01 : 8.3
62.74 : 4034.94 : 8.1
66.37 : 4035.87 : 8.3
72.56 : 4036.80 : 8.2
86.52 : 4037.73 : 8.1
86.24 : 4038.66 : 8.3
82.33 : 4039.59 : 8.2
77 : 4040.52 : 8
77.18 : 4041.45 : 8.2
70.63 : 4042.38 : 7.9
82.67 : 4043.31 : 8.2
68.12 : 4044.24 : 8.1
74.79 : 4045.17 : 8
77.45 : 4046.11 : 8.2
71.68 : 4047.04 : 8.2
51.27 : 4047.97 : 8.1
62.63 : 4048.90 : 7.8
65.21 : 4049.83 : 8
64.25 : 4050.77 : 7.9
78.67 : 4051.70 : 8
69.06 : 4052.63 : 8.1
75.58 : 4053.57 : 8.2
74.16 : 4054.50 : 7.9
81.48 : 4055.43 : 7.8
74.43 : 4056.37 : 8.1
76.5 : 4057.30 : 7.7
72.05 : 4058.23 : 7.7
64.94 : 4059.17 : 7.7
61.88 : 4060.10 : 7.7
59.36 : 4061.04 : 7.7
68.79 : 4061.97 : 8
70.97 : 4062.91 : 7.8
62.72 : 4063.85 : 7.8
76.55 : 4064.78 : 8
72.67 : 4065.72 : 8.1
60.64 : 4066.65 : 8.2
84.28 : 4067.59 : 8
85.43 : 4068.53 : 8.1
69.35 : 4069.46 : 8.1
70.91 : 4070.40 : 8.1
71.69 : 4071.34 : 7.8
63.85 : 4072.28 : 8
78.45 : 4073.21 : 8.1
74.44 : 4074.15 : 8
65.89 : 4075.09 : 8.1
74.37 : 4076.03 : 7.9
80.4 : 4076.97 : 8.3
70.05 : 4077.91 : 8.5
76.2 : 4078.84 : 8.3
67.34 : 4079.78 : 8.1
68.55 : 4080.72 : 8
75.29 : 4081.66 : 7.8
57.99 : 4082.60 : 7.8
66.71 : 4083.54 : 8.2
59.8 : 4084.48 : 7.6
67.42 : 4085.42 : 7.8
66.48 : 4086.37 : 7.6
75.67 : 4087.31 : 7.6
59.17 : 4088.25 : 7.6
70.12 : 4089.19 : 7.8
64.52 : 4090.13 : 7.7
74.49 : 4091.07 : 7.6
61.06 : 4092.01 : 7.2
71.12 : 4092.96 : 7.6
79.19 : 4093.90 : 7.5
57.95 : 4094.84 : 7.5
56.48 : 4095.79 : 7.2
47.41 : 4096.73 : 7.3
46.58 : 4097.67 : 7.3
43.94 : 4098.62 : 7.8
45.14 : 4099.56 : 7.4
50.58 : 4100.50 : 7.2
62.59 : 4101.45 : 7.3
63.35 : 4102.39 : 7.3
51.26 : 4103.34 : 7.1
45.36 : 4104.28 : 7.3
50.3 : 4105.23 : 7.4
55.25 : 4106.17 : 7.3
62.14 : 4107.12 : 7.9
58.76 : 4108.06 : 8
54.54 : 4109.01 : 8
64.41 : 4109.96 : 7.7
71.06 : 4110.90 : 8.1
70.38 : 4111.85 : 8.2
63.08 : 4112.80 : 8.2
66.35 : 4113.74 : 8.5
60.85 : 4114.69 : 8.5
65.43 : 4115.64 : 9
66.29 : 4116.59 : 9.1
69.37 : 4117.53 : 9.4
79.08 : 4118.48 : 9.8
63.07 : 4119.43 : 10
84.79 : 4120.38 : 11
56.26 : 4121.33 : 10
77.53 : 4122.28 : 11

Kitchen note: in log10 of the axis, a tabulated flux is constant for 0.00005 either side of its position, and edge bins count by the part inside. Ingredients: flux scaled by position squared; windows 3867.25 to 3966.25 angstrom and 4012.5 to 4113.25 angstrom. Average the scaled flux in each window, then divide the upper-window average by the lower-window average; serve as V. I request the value 1.36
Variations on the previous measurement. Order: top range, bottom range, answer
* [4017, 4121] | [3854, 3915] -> 1.31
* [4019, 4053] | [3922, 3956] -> 1.40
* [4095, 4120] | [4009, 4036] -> 0.87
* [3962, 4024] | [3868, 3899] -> 1.26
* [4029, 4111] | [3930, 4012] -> 1.26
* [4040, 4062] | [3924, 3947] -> 1.55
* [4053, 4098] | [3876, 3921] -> 1.40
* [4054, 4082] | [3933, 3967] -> 1.46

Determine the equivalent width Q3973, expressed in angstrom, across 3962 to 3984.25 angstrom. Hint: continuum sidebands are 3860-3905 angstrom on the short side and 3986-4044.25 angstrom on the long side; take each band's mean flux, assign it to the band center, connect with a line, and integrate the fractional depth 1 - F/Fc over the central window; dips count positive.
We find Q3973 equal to 6.01 angstrom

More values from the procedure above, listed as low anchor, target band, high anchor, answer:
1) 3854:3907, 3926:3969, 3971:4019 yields 7.2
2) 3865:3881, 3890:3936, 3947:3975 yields 1.6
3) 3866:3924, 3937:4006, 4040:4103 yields 4.6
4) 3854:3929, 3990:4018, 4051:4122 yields -2.8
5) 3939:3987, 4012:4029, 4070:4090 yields -2.9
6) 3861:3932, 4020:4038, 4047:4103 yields -1.4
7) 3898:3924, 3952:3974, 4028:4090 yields 5.2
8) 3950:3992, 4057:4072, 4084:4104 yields -2.9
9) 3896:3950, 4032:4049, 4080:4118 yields -3.7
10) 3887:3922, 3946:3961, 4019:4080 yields 0.4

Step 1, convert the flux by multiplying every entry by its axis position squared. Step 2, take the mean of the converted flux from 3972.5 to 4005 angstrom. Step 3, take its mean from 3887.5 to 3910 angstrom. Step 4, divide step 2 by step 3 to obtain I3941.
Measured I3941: 1.2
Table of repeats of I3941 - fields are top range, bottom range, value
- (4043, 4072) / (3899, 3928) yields 1.27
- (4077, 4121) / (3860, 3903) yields 1.26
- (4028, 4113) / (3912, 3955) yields 1.31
